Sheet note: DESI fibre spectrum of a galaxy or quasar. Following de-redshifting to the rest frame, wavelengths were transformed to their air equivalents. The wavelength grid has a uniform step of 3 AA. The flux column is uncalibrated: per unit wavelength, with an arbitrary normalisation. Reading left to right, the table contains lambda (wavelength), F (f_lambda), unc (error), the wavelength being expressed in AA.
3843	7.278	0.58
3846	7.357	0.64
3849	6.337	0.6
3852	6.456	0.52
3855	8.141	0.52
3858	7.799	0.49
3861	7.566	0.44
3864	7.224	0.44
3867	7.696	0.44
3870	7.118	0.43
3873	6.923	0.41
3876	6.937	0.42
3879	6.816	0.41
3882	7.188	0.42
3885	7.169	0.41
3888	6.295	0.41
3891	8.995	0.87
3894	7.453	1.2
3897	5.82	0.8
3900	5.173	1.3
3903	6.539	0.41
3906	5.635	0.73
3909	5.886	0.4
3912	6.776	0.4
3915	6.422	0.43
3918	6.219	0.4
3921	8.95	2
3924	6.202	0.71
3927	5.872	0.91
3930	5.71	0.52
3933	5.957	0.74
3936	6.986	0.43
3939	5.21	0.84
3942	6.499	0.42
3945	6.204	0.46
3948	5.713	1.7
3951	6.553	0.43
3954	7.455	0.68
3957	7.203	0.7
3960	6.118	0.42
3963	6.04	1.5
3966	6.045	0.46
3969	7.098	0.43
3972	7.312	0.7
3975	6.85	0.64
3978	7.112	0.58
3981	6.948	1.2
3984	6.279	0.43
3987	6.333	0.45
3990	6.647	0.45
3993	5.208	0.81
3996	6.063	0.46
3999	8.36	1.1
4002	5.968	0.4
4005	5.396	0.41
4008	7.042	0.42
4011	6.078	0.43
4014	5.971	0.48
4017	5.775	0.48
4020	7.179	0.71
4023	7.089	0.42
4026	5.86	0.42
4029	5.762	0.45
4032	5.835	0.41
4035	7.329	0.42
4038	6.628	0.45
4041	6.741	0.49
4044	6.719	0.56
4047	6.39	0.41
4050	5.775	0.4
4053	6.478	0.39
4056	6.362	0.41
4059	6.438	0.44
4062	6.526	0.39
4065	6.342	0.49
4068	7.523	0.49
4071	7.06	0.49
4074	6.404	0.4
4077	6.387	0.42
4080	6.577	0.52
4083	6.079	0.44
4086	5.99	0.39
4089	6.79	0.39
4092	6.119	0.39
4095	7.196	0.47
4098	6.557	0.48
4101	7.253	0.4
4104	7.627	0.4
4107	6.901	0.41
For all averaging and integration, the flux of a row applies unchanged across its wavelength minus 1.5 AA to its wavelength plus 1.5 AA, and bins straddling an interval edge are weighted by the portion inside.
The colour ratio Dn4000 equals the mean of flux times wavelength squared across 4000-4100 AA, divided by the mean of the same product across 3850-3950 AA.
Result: 1.04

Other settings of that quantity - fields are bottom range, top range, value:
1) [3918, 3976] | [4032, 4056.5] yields 1.05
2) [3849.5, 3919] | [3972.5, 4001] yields 1.02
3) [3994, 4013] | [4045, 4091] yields 1.04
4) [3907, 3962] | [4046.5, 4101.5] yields 1.09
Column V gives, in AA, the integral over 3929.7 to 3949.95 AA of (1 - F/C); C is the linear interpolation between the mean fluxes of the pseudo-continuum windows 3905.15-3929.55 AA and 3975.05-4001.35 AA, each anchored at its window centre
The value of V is 1.4 AA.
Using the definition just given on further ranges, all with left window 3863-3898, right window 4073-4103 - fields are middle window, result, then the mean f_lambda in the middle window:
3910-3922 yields 0.1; 6.96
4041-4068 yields 0.8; 6.46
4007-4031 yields 1.5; 6.32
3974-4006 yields 1.7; 6.48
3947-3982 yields 1.0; 6.71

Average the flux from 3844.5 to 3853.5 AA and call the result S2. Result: 6.72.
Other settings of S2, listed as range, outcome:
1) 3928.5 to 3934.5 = 5.83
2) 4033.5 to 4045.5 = 6.85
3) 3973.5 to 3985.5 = 6.8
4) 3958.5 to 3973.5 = 6.52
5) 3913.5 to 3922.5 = 7.2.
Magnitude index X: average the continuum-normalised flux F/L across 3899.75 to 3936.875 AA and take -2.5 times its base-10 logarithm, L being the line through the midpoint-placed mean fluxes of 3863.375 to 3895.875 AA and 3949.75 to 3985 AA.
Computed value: 0.11 mag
